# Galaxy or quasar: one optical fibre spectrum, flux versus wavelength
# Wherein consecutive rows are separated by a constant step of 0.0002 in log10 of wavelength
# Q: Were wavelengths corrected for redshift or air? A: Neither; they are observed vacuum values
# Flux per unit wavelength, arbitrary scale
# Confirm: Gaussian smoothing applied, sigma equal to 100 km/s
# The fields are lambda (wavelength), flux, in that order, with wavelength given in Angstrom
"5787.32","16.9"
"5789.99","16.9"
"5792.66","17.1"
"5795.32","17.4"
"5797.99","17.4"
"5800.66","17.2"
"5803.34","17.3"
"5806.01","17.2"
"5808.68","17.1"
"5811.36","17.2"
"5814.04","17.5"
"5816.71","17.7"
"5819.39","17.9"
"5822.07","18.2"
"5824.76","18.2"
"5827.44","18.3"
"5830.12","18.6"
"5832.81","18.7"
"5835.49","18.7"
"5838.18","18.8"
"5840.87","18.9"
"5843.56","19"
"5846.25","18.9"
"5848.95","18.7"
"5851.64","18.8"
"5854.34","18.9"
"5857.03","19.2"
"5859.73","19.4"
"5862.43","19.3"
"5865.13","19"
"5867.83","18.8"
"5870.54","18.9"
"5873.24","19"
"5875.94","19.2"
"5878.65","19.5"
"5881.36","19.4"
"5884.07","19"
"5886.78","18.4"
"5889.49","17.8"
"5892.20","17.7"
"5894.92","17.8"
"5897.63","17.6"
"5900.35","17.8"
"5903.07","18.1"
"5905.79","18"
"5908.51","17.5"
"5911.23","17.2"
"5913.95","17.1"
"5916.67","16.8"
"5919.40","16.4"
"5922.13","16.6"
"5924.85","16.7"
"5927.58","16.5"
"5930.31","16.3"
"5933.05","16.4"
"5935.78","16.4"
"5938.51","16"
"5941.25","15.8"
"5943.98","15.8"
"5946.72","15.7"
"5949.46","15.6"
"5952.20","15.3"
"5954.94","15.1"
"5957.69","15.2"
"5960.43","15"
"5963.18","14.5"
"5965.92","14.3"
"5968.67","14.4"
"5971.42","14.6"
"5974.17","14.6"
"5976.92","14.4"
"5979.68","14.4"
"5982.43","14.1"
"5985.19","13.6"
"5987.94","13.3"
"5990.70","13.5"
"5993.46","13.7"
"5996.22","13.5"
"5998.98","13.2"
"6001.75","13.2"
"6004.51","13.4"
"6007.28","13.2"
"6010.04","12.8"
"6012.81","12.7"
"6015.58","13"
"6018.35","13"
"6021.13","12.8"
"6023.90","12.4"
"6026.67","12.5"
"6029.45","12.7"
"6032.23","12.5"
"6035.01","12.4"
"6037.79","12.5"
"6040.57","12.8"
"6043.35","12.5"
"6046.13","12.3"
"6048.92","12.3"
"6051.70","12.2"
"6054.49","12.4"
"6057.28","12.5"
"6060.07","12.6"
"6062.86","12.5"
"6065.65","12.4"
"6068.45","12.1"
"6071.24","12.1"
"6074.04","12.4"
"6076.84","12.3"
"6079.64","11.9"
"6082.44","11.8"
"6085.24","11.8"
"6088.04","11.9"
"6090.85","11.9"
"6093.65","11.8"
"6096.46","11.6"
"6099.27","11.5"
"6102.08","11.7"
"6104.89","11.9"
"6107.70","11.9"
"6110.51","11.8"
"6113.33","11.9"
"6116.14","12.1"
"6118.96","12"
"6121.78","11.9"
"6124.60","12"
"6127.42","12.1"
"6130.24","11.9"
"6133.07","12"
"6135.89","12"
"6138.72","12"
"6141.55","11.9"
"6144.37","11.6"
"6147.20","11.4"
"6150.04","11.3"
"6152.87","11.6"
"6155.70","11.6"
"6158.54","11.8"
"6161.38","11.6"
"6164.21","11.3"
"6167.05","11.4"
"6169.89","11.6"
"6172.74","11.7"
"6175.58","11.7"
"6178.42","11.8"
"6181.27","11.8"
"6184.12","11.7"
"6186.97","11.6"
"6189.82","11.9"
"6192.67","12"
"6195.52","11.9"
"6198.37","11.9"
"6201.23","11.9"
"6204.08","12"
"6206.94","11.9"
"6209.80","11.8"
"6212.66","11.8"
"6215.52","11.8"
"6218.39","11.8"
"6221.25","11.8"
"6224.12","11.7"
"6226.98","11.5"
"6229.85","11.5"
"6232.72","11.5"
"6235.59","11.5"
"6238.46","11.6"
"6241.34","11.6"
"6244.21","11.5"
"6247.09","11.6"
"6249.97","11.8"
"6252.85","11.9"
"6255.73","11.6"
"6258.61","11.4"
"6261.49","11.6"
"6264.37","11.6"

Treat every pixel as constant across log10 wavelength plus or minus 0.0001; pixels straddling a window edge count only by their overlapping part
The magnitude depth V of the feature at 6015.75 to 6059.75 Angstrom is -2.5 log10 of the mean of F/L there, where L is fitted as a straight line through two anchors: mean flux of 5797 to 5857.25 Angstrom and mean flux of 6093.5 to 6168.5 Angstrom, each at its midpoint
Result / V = 0.099 mag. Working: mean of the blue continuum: 18.2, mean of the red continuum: 11.8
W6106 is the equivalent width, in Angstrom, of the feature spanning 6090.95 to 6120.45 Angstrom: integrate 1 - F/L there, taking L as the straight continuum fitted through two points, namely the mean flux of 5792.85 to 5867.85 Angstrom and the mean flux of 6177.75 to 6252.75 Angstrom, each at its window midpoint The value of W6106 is 3.8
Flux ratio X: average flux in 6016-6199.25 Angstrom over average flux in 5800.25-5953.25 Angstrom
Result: 0.68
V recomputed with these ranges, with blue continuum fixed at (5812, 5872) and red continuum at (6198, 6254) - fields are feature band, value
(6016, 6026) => 0.206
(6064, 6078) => 0.183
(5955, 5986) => 0.128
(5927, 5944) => 0.050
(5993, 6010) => 0.184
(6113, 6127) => 0.138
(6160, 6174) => 0.113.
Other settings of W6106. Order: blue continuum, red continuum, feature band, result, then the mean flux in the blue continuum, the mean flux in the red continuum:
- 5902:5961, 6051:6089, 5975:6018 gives 2.81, 16.3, 12.2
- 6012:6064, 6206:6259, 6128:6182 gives 1.49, 12.6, 11.7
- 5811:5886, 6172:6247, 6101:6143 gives 4.64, 18.7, 11.7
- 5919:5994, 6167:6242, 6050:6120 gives 7.00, 15.1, 11.7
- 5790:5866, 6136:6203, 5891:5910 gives -1.08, 18.2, 11.7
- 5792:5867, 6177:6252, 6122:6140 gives 1.59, 18.3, 11.7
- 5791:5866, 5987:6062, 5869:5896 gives -3.13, 18.2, 12.8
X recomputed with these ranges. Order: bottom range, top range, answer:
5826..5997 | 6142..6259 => 0.69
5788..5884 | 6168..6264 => 0.64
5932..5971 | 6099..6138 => 0.78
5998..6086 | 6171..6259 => 0.94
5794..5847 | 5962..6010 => 0.77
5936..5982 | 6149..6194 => 0.77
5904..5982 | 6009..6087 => 0.79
